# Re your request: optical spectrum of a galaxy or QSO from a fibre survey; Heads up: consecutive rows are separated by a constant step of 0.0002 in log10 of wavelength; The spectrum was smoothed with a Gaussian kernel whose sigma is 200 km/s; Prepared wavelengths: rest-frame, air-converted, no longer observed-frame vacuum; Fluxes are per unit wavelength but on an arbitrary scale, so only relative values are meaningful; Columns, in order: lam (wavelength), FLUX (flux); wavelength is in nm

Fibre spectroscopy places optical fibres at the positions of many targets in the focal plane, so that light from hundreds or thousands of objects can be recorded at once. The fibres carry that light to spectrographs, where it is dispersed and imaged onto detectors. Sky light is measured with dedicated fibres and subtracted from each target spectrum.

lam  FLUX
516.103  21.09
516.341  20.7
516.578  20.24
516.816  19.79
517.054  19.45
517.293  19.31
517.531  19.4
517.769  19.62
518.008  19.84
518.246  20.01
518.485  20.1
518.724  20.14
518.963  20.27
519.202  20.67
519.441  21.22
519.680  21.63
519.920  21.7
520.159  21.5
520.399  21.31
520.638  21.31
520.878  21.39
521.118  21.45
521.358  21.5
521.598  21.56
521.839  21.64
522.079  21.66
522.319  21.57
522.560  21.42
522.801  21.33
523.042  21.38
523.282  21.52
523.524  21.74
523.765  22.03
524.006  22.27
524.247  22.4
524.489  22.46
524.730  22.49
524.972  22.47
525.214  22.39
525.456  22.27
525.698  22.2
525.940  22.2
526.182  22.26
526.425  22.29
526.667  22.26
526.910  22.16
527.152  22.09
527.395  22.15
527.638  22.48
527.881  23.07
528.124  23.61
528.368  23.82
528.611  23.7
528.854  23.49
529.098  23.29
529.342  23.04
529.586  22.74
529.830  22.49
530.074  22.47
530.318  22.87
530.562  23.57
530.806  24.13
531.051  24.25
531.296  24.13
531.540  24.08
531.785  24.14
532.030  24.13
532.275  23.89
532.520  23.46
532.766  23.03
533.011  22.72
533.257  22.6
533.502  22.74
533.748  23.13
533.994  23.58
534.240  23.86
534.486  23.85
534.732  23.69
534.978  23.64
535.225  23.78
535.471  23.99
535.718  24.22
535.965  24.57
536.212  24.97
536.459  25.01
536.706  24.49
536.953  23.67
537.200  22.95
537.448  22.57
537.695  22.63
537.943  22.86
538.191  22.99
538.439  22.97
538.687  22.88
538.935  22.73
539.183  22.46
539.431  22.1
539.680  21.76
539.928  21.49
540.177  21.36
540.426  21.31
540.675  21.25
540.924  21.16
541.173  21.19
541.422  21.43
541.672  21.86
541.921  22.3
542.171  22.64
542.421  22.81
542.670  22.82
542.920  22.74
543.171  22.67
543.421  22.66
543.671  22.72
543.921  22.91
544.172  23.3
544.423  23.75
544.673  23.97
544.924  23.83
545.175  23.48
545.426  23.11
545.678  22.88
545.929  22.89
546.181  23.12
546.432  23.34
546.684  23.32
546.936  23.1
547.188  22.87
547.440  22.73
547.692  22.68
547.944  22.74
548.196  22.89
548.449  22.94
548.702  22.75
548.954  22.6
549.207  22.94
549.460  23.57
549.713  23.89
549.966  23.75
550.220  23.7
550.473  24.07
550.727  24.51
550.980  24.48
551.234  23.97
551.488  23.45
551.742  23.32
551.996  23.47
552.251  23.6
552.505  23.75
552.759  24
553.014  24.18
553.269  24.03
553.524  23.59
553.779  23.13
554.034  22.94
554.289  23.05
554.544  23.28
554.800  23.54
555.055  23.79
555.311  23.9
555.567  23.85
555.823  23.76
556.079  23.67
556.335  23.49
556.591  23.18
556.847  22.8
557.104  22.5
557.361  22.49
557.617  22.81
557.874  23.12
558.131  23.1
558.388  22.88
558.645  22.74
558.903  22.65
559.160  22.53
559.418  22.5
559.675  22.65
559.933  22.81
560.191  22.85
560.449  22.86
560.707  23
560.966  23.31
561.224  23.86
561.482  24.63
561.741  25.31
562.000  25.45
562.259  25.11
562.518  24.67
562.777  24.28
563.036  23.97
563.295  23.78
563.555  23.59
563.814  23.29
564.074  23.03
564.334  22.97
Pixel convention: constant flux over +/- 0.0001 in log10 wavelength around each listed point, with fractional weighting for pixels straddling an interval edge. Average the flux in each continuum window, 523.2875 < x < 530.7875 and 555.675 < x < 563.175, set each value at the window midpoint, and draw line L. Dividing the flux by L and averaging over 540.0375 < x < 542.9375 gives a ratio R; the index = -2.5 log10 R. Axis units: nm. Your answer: 0.05 mag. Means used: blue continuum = 22.6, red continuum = 23.4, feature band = 21.9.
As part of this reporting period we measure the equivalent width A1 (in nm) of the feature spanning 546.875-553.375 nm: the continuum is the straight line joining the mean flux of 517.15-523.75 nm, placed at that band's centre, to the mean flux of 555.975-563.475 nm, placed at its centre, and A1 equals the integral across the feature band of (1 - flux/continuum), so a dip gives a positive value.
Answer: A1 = -0.18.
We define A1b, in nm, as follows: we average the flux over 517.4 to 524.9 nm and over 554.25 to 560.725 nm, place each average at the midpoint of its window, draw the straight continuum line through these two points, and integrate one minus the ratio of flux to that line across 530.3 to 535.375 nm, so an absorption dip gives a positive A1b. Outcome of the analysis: -0.41 nm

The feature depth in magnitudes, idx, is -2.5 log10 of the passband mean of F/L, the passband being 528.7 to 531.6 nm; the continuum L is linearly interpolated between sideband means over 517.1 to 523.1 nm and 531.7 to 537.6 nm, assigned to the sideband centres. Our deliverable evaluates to -0.03 mag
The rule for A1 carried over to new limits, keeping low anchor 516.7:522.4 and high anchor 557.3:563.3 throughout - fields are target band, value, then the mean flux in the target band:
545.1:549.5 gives -0.07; 23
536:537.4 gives -0.14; 24.2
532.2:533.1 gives -0.07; 23.3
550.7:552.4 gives -0.07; 23.8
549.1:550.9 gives -0.08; 23.8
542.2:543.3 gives -0.02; 22.7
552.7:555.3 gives -0.06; 23.6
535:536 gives -0.10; 24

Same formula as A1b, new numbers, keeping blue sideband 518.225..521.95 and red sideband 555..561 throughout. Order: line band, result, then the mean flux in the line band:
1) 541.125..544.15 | -0.027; 22.5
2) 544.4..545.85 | -0.070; 23.5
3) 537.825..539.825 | -0.047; 22.6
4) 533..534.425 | -0.089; 23.2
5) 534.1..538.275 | -0.348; 23.8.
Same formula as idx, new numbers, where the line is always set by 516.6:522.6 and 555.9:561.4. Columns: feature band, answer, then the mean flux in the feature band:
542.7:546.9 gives -0.05 mag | 23.2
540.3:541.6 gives 0.03 mag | 21.3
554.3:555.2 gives -0.03 mag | 23.5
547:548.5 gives -0.02 mag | 22.8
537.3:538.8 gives -0.05 mag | 22.8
